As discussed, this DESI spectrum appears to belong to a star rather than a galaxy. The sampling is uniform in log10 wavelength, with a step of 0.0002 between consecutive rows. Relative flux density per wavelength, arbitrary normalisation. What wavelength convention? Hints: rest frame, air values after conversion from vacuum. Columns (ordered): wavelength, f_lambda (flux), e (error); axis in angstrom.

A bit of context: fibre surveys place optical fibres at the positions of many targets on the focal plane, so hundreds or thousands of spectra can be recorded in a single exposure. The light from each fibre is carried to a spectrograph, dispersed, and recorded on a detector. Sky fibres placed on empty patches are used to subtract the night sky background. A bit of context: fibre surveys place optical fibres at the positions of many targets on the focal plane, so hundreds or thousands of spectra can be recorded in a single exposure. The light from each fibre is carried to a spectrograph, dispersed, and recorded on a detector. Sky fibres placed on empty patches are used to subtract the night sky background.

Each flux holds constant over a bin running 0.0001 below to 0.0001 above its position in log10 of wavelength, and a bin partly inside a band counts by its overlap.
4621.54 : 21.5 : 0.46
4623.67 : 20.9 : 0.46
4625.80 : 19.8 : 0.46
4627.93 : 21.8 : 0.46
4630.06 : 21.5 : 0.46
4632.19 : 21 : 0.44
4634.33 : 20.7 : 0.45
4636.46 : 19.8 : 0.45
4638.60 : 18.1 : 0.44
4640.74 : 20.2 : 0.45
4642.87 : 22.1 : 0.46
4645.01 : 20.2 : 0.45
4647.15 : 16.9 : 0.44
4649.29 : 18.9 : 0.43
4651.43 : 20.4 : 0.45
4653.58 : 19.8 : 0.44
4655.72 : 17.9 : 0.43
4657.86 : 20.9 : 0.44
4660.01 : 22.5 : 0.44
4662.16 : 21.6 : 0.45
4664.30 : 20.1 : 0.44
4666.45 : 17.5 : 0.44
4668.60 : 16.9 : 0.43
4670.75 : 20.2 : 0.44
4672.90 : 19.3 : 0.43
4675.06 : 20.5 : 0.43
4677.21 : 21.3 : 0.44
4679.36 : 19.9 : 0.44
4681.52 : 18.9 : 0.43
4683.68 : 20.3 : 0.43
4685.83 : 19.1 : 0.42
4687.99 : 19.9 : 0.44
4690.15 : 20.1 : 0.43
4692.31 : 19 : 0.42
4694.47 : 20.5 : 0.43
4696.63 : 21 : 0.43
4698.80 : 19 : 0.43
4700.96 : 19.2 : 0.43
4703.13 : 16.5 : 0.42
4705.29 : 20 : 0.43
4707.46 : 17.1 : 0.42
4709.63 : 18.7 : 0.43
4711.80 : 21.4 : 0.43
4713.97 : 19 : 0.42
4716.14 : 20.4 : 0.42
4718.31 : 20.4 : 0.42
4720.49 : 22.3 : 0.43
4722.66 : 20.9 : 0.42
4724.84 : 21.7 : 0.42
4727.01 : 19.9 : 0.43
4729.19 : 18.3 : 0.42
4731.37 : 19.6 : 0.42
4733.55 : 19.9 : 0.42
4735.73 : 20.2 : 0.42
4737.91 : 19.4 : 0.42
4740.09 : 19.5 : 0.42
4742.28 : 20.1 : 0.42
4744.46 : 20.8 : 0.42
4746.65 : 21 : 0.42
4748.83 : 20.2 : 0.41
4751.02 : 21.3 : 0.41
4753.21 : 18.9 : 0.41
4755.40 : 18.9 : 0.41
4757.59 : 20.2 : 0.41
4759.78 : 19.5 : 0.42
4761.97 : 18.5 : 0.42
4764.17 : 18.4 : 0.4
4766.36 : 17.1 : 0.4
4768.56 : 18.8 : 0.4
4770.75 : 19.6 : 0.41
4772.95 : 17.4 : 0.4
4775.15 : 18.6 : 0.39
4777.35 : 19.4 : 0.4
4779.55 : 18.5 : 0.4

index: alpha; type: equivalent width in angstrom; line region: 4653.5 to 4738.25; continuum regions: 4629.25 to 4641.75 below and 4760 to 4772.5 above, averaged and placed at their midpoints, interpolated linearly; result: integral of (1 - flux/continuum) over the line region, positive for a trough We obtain -1.68 angstrom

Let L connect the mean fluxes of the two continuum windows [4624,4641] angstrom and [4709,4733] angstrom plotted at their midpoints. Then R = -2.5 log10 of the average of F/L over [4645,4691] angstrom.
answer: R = 0.04 mag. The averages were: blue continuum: 20.4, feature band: 19.7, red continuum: 20.3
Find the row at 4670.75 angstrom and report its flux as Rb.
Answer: 20.2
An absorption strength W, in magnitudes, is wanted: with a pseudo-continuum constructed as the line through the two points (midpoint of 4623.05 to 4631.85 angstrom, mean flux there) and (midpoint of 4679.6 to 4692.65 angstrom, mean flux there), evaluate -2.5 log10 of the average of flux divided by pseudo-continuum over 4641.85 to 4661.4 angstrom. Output 0.02 mag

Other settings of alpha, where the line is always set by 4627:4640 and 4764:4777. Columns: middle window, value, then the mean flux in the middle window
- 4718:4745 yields -1.8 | 20.2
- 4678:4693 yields 0.0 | 19.7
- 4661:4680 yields 0.2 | 19.7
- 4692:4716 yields 0.1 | 19.3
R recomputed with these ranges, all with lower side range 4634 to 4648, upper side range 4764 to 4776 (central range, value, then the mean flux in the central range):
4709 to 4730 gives -0.083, 20.4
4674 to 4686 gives -0.044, 20.1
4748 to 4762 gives -0.071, 19.7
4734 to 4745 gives -0.074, 20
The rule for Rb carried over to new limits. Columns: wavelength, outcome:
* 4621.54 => 21.5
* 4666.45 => 17.5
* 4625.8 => 19.8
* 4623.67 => 20.9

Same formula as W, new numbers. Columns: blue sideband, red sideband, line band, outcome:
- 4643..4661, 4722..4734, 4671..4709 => 0.02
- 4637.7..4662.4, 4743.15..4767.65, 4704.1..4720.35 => 0.00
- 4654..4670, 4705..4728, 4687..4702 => 0.01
